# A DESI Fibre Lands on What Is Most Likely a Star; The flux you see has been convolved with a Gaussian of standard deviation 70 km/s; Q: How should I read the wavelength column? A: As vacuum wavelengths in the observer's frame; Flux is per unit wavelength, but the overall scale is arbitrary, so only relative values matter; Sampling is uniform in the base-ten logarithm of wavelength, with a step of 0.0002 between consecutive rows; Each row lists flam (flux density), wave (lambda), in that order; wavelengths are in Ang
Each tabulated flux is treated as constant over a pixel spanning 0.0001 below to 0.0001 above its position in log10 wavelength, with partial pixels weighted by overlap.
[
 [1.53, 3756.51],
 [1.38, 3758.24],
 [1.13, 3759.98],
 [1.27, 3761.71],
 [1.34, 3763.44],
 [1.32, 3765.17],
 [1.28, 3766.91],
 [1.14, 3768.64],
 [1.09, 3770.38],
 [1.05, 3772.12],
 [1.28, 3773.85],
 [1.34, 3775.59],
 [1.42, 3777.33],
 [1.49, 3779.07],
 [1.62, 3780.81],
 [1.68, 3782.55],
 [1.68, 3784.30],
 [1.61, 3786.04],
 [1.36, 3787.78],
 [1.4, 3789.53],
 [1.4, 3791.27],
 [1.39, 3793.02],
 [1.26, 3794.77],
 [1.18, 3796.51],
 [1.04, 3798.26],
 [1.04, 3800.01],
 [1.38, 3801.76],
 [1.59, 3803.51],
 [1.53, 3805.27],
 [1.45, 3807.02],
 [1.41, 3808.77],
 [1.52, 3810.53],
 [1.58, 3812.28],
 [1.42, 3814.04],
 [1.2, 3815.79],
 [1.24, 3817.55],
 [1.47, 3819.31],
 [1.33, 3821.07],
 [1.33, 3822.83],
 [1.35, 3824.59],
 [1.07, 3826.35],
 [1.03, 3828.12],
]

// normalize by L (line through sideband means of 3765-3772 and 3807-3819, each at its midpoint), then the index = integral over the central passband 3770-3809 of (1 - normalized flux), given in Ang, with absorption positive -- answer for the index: -3.01 Ang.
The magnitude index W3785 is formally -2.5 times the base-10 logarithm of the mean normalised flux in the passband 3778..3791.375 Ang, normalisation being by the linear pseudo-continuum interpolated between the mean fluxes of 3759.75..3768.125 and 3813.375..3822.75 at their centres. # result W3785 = -0.18 mag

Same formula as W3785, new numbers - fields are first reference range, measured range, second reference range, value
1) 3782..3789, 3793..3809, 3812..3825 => 0.11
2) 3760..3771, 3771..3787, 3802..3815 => -0.11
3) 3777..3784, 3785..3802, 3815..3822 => 0.14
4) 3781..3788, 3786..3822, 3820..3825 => 0.08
